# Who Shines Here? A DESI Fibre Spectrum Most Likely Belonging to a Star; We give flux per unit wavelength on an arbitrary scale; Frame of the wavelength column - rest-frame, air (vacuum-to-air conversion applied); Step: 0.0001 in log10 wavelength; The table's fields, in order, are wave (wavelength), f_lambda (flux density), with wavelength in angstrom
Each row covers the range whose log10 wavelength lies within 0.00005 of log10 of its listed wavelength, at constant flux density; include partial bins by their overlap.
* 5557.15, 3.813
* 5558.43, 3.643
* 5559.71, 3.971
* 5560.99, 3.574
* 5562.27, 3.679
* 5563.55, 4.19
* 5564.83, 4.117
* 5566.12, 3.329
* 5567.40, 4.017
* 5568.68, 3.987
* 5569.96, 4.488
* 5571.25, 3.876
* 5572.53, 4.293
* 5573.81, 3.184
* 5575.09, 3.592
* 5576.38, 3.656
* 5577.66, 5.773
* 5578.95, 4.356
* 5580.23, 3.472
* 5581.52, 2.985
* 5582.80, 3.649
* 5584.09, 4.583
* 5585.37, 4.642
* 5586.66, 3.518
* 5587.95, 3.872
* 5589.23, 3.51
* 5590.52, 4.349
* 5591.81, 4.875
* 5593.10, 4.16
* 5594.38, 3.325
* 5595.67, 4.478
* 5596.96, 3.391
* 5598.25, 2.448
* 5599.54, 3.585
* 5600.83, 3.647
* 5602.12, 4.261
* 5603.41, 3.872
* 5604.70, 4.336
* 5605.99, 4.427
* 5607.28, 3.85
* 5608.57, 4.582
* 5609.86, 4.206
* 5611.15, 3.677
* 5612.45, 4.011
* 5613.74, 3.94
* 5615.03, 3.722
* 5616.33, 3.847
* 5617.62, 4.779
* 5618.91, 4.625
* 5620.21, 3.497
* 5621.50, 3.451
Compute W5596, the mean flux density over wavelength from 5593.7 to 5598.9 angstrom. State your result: 3.42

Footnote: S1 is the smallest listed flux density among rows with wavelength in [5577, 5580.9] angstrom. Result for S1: 3.472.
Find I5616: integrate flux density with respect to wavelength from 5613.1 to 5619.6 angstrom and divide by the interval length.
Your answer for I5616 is 4.18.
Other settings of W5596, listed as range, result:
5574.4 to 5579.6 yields 4.33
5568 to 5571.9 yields 4.12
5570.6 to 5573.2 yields 4.07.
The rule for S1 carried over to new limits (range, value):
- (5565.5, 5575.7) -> 3.184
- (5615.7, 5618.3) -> 3.847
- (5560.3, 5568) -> 3.329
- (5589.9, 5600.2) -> 2.448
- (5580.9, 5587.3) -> 2.985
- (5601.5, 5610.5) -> 3.85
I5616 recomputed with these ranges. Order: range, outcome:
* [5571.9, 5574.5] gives 3.74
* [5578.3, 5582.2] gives 3.61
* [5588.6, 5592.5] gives 4.24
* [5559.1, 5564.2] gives 3.86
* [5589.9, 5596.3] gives 4.24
